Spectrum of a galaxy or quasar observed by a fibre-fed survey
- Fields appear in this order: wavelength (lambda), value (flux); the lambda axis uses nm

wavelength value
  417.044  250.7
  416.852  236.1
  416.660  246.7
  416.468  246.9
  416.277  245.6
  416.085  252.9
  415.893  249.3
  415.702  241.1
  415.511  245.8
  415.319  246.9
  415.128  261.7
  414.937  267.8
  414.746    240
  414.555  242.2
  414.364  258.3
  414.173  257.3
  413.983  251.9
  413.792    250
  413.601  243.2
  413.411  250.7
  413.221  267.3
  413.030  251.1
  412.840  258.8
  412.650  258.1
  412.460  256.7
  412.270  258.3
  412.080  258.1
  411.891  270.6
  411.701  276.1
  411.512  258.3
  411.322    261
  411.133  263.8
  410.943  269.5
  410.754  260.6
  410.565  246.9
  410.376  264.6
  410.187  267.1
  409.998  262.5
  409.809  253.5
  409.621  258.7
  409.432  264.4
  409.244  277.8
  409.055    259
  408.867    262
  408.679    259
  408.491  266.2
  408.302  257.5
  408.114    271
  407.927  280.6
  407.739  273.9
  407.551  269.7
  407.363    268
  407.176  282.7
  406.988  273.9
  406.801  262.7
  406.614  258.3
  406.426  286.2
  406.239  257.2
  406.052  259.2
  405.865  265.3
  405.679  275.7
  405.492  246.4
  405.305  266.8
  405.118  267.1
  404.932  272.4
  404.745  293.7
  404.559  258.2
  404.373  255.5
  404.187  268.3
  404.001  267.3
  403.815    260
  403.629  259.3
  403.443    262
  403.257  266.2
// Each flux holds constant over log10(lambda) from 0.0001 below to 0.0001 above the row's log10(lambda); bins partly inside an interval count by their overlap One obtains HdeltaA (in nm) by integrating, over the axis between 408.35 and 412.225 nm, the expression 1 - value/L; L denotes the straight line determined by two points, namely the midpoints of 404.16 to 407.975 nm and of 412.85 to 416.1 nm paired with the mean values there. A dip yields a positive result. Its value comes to -0.04 nm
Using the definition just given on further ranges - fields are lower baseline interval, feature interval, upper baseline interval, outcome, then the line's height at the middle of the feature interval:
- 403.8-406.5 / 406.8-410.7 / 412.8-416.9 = -0.08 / 261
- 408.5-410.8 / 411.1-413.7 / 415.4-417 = -0.04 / 255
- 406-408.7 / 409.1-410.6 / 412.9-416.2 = 0.00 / 263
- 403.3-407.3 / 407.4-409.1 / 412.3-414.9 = -0.03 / 262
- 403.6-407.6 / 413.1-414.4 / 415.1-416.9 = -0.01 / 251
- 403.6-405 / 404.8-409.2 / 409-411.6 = -0.04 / 265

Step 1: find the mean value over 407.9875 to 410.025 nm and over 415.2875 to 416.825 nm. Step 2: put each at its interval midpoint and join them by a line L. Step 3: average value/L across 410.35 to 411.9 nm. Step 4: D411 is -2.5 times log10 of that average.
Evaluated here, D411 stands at -0.02 mag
